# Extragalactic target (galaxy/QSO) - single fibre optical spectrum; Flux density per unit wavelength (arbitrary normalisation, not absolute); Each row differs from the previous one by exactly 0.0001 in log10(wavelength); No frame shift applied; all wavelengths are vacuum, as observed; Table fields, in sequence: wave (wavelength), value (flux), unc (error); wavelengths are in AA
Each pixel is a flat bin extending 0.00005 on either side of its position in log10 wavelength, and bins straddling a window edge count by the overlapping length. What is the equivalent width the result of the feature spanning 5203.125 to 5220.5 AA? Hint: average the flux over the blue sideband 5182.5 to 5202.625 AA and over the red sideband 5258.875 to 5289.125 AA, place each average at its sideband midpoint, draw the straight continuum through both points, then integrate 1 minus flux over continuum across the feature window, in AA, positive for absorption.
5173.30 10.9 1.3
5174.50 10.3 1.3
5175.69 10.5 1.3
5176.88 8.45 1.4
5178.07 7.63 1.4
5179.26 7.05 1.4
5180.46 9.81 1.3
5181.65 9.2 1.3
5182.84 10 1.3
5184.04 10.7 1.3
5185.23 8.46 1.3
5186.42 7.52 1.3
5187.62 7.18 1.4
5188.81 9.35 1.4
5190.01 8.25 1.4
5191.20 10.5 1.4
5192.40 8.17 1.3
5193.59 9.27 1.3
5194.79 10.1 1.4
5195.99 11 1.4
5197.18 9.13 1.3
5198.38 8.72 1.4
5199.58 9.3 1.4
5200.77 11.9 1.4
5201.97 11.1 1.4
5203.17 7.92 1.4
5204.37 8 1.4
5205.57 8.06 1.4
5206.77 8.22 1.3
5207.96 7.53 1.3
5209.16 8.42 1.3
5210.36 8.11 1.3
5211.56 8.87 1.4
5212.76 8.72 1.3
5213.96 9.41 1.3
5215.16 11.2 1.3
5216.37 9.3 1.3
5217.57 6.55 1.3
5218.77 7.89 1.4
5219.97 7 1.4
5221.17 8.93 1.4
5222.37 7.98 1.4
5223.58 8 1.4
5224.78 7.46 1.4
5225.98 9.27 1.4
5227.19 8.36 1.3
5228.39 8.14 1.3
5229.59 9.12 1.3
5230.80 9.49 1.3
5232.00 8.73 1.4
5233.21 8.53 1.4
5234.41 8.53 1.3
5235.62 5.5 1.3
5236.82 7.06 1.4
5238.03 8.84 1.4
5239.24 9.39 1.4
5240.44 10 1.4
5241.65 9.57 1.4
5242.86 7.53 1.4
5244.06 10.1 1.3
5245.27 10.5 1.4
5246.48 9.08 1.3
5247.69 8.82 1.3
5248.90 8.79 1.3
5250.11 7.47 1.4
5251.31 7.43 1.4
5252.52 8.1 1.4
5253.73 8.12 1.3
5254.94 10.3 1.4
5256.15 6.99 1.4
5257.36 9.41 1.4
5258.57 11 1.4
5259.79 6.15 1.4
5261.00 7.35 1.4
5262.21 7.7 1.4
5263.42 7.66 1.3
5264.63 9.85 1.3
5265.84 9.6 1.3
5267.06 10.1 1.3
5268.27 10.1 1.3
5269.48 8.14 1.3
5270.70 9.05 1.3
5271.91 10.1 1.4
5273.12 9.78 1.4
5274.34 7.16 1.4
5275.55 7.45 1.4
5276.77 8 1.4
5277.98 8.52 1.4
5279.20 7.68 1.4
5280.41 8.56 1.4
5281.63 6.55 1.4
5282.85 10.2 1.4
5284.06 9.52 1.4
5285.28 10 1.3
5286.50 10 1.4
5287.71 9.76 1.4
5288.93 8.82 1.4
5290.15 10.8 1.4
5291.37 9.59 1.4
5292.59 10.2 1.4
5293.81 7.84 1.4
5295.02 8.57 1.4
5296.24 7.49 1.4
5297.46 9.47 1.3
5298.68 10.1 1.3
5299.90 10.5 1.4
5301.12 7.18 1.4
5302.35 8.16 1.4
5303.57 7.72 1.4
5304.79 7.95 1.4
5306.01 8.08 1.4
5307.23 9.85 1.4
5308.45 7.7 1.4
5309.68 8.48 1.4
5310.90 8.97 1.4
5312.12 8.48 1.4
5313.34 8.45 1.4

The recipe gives 1.7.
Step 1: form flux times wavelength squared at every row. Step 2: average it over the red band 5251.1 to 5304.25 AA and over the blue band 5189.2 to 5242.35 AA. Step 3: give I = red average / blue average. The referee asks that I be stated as 1.0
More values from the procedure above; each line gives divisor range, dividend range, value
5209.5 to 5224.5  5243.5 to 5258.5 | 1.06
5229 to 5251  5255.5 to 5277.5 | 1.00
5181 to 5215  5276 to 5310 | 1.01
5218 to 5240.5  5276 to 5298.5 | 1.11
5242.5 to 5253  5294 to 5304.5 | 1.01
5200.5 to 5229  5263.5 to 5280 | 1.06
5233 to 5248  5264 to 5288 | 1.04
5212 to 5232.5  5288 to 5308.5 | 1.07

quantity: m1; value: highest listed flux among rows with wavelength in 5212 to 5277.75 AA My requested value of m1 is 11.2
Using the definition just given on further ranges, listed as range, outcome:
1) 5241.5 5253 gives 10.5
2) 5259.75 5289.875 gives 10.2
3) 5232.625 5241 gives 10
